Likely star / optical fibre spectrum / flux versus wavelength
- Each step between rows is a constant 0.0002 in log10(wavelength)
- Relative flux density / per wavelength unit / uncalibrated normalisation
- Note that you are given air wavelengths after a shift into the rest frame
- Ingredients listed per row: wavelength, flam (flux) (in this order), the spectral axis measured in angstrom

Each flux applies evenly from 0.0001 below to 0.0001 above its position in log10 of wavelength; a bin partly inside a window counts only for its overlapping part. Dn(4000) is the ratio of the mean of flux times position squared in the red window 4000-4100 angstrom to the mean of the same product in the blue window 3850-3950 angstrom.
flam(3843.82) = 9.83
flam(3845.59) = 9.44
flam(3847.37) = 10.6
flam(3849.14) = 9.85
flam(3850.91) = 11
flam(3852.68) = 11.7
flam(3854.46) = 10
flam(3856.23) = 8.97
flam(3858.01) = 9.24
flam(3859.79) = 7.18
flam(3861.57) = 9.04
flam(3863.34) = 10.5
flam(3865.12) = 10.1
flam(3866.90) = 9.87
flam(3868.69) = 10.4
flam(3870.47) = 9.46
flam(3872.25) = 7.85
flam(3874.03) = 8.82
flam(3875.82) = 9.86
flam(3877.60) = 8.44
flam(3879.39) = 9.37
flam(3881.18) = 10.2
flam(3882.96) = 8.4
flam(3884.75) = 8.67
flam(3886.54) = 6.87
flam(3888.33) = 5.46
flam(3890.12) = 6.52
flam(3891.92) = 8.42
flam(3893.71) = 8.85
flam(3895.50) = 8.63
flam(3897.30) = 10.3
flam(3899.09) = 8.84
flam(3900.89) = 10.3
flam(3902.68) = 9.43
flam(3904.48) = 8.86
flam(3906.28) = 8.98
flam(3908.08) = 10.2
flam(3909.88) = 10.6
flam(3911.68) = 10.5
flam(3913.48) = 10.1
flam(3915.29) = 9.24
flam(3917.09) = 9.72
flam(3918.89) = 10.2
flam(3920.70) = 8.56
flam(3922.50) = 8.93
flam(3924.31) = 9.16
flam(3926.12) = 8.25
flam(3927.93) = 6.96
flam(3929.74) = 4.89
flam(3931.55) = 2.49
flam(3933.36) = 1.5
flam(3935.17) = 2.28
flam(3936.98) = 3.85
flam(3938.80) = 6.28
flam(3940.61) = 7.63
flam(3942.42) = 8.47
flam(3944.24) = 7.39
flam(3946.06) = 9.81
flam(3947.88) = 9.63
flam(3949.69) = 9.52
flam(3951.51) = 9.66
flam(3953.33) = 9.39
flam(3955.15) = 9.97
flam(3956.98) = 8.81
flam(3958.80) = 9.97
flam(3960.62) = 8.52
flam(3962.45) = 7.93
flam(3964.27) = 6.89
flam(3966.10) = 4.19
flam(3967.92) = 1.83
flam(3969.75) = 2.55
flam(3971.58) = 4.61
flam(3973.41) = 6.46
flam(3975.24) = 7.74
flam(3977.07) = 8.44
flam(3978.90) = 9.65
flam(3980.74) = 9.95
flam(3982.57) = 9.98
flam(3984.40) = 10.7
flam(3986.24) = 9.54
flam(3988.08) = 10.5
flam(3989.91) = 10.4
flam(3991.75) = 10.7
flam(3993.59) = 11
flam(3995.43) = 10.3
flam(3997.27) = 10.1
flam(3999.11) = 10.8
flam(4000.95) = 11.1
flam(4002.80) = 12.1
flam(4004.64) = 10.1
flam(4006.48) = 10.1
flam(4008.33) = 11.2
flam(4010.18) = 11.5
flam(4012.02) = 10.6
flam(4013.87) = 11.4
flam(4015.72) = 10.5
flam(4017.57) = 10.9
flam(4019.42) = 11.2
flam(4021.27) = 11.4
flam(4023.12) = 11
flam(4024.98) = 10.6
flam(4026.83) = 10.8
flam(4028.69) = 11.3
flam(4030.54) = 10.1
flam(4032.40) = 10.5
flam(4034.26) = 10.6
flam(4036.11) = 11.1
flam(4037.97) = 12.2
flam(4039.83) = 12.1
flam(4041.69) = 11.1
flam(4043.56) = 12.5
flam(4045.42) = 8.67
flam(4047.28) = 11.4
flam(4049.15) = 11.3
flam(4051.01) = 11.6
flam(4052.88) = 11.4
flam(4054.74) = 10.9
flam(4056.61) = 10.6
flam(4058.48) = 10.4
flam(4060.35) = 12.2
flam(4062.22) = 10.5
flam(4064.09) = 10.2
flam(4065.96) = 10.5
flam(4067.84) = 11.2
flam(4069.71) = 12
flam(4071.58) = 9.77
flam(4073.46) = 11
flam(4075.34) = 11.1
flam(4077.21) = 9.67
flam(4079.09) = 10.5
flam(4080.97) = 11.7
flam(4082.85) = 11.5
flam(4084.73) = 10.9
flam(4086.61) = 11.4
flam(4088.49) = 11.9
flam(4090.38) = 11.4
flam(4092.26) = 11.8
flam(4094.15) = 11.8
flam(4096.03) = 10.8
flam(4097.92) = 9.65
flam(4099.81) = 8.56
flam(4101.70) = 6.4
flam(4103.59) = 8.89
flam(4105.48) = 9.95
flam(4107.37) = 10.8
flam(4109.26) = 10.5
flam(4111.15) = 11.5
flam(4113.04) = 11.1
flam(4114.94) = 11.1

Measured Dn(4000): 1.40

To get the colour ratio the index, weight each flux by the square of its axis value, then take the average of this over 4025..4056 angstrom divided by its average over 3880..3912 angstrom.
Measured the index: 1.34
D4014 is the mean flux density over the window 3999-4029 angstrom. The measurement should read 11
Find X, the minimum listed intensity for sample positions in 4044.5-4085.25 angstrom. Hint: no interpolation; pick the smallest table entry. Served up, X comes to 8.67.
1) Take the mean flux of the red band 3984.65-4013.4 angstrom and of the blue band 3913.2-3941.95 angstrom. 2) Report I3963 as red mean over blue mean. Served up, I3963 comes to 1.56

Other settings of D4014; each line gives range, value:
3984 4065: 10.9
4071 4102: 10.7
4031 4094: 11.1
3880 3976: 7.8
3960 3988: 7.35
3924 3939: 4.85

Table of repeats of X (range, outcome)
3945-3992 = 1.83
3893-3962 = 1.5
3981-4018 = 9.54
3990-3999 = 10.1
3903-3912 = 8.86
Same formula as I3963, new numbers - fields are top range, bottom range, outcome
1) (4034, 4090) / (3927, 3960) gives 1.55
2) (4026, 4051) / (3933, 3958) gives 1.46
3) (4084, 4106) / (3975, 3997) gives 1.03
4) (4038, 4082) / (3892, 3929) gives 1.18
